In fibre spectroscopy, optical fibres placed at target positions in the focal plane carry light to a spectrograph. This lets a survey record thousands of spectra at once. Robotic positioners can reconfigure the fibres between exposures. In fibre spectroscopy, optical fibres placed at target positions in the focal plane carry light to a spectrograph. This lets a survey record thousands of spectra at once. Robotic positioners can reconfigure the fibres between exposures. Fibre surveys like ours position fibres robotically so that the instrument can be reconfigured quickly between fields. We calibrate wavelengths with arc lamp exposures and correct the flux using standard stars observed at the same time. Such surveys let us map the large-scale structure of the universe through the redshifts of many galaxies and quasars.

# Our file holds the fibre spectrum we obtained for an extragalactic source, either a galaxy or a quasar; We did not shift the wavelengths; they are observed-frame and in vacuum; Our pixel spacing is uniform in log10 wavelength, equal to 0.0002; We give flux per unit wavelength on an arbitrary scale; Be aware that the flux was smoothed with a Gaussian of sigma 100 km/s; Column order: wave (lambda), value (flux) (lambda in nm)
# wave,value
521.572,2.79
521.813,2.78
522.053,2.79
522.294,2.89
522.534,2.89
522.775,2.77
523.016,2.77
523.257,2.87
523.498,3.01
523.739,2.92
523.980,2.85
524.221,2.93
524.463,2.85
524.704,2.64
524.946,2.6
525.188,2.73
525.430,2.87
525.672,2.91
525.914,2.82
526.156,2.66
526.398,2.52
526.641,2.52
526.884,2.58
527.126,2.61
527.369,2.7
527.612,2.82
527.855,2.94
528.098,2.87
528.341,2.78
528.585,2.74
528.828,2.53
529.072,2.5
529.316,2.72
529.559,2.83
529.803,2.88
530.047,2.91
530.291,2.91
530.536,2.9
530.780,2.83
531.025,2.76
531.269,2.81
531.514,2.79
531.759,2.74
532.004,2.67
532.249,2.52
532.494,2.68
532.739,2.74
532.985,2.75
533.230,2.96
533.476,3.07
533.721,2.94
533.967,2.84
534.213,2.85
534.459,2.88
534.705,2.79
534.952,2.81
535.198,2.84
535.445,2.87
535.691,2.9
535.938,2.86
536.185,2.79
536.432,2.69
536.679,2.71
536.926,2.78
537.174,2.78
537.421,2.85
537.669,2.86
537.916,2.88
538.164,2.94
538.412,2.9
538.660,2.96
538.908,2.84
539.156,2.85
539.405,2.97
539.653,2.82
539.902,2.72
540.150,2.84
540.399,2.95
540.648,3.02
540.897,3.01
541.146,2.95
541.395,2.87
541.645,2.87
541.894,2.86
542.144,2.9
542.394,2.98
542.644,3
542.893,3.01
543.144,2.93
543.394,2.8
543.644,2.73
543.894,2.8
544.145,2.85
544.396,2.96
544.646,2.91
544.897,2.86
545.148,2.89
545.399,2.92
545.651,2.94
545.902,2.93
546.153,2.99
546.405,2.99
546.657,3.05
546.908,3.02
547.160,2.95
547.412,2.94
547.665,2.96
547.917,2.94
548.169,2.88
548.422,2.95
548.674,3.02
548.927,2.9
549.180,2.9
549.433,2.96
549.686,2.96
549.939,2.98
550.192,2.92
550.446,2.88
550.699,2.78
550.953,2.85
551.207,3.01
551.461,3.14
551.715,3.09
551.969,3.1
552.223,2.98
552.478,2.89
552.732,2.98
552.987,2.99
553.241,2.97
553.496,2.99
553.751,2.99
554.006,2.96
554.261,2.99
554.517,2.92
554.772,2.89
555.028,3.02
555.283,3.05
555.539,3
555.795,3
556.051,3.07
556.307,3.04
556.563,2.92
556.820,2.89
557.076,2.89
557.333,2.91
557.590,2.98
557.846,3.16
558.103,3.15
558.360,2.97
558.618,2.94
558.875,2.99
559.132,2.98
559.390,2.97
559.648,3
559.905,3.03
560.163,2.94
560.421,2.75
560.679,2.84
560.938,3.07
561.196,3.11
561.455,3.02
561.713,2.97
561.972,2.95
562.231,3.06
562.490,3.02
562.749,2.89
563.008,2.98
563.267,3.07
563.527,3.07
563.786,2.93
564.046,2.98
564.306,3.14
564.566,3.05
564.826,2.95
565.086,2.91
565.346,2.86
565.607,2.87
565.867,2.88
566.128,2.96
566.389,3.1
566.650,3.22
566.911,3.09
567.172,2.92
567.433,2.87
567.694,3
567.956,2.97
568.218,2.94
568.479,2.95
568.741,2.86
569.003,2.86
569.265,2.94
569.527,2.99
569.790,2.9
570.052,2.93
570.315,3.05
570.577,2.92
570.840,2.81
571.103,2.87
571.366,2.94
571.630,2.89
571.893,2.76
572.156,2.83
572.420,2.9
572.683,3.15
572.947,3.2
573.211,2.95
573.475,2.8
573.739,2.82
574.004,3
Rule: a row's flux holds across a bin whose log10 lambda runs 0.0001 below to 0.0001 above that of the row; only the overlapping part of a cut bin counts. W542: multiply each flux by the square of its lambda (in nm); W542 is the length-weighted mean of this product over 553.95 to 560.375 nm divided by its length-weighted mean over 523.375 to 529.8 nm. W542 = 1.21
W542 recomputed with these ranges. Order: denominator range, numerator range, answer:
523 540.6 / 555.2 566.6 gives 1.18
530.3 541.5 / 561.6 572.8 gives 1.17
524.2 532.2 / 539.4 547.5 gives 1.12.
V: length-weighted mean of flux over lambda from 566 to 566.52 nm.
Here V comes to 3.03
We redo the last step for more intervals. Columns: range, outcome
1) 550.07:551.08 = 2.86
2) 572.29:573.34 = 3.05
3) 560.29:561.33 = 2.94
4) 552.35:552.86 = 2.93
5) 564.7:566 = 2.89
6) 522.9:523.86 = 2.89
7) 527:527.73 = 2.71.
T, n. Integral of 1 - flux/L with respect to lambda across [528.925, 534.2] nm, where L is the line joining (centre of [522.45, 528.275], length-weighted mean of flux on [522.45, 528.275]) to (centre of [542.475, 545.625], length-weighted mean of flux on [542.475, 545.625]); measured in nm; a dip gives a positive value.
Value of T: 0.03 nm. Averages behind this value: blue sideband 2.78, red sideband 2.89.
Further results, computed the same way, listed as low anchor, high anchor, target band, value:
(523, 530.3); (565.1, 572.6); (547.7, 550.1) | -0.08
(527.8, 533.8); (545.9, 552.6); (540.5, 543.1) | -0.05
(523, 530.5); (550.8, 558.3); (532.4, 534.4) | -0.02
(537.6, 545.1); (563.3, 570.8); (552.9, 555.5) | -0.04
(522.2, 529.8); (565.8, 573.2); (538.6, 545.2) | -0.14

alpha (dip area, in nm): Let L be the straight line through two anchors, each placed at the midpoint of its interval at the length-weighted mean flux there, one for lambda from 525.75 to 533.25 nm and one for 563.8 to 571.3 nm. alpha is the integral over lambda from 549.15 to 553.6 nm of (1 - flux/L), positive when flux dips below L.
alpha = -0.16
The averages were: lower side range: 2.74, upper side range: 2.96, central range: 2.97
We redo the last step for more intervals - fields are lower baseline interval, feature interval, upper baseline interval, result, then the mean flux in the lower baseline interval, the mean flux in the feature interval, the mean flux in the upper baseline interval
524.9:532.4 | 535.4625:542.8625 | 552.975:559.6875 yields -0.11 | 2.74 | 2.88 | 2.99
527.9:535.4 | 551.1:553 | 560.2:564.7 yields -0.06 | 2.8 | 3.02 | 2.99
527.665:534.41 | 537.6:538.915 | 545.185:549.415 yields -0.02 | 2.8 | 2.9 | 2.95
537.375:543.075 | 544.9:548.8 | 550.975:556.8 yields -0.01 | 2.91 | 2.95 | 2.99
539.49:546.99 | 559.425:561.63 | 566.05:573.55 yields -0.02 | 2.91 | 2.97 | 2.95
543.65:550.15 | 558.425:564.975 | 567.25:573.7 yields -0.13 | 2.93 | 2.99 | 2.93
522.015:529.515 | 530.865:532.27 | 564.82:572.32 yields 0.03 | 2.76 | 2.73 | 2.93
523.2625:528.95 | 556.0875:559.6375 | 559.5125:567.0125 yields -0.04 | 2.76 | 2.99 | 2.99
